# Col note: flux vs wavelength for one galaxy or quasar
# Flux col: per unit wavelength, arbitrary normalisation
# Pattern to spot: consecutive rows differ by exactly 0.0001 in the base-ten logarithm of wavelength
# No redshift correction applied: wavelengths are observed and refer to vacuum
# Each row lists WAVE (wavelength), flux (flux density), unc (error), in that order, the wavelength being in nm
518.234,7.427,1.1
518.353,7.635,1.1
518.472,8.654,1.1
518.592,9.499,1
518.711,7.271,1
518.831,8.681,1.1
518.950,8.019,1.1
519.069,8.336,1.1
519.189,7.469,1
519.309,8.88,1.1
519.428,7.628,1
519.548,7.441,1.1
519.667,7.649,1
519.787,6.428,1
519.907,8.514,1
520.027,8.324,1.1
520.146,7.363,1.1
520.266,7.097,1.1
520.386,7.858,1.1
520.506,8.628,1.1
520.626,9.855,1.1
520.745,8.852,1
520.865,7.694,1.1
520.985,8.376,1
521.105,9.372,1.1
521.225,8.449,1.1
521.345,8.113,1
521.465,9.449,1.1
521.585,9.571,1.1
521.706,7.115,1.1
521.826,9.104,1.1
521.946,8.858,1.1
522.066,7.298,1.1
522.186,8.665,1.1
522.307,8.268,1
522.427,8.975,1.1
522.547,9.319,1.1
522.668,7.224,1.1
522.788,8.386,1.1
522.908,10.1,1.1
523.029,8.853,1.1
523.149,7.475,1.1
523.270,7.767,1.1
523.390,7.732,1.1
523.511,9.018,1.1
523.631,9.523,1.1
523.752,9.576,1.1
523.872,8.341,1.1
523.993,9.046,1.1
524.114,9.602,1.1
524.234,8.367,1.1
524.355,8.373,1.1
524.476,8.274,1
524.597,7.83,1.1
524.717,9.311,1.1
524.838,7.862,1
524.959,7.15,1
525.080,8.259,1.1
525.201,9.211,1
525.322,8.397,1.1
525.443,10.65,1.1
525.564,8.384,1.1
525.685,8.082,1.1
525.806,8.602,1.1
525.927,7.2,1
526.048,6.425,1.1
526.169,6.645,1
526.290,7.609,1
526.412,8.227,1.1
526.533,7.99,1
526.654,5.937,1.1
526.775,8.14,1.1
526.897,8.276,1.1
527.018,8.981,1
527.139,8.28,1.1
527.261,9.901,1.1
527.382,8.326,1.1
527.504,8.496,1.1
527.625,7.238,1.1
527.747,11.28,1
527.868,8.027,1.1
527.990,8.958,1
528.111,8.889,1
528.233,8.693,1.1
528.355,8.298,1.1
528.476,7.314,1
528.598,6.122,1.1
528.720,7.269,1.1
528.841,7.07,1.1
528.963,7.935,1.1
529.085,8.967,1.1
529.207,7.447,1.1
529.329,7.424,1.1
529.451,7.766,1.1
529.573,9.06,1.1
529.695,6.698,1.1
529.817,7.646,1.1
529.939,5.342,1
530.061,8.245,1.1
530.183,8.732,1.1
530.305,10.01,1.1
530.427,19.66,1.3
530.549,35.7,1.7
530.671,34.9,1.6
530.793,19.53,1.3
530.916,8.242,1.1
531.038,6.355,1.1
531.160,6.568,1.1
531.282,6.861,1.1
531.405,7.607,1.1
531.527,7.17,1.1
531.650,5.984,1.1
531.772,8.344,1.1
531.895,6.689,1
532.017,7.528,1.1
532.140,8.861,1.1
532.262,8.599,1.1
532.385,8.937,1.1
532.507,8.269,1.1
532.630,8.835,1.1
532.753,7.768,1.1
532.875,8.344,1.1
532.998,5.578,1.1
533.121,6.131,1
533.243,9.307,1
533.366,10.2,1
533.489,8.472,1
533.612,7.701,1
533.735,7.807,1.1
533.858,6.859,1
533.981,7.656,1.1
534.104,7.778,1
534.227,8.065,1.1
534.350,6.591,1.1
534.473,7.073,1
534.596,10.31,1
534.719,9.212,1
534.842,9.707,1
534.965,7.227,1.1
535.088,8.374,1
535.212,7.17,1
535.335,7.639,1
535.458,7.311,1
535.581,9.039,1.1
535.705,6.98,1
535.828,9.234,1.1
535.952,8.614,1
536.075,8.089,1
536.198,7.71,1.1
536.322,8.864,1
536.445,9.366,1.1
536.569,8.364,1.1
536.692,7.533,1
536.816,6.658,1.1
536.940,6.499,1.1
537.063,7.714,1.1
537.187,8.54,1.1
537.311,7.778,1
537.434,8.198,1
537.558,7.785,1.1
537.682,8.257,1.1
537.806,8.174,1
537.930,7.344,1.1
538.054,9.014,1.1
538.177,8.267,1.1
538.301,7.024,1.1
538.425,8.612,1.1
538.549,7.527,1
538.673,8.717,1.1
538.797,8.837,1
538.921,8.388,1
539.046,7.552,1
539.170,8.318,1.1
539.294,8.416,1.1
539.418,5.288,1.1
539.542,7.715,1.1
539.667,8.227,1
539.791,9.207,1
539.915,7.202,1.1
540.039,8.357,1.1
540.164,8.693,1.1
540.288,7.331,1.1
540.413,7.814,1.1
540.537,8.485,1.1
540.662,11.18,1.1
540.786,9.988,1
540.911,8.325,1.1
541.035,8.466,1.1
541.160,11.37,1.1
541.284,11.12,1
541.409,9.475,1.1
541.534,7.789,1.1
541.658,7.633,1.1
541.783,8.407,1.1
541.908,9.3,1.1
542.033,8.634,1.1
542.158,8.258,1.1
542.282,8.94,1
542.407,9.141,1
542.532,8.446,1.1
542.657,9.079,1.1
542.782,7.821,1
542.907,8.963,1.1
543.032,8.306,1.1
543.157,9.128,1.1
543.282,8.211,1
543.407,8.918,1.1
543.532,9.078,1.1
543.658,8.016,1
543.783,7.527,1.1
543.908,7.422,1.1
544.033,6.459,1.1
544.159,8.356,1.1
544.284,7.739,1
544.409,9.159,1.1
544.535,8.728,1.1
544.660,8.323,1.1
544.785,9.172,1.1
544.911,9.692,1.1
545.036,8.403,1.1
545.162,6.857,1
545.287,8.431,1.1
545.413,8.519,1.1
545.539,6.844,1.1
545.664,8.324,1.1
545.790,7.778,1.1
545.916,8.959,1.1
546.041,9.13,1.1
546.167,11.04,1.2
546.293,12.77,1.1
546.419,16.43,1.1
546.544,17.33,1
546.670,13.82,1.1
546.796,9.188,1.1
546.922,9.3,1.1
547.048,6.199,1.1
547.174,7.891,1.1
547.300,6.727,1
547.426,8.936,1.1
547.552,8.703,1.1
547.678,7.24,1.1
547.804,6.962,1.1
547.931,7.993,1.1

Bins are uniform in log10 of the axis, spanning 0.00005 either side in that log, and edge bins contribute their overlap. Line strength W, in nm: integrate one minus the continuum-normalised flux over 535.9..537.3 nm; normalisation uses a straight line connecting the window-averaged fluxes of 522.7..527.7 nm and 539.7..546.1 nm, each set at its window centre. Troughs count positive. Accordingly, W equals 0.08 nm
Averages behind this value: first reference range 8.34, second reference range 8.57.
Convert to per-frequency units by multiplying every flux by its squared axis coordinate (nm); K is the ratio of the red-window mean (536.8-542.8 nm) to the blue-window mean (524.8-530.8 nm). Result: 0.9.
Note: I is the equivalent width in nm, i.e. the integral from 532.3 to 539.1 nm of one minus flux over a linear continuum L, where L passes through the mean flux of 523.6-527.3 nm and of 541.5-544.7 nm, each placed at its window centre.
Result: 0.24 nm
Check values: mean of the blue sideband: 8.32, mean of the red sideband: 8.38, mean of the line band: 8.06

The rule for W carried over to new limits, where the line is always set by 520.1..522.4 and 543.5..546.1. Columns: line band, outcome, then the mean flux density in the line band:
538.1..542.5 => -0.136 nm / 8.52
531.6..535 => 0.130 nm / 8.01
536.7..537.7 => 0.078 nm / 7.64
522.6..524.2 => -0.047 nm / 8.66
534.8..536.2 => 0.037 nm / 8.09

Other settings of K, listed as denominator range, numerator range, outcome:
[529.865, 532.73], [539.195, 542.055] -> 0.80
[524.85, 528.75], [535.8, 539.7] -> 1.02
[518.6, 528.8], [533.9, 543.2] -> 1.06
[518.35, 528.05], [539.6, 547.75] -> 1.16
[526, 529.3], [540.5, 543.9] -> 1.17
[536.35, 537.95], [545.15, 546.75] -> 1.39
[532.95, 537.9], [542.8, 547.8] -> 1.17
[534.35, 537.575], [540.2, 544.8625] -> 1.10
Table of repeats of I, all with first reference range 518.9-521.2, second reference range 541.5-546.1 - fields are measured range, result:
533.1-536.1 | 0.05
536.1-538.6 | 0.10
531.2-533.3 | 0.14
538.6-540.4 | 0.07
